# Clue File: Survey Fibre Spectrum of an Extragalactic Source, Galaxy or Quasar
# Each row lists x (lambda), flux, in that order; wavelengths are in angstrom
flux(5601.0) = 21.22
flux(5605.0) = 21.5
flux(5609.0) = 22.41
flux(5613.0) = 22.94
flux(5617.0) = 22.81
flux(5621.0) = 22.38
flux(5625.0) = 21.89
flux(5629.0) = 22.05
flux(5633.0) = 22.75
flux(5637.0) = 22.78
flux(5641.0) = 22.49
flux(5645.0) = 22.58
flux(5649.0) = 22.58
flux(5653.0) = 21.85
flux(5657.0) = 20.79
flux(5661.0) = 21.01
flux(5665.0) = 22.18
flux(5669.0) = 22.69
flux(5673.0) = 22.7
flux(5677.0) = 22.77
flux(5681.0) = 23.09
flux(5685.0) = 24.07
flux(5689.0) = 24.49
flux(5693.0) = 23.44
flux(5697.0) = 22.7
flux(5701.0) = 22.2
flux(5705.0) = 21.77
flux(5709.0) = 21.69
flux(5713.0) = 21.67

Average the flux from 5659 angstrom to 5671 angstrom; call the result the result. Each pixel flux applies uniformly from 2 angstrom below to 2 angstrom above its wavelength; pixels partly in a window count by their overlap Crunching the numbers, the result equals 22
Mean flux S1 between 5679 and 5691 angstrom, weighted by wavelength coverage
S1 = 23.9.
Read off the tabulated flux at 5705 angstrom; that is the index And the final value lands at 21.77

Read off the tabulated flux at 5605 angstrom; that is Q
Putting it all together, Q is 21.5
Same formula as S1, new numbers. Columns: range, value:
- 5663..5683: 22.7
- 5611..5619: 22.9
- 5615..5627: 22.4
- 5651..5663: 21.2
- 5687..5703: 23.2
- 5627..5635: 22.4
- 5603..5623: 22.4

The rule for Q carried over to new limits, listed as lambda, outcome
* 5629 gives 22.05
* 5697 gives 22.7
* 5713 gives 21.67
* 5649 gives 22.58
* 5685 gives 24.07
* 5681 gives 23.09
